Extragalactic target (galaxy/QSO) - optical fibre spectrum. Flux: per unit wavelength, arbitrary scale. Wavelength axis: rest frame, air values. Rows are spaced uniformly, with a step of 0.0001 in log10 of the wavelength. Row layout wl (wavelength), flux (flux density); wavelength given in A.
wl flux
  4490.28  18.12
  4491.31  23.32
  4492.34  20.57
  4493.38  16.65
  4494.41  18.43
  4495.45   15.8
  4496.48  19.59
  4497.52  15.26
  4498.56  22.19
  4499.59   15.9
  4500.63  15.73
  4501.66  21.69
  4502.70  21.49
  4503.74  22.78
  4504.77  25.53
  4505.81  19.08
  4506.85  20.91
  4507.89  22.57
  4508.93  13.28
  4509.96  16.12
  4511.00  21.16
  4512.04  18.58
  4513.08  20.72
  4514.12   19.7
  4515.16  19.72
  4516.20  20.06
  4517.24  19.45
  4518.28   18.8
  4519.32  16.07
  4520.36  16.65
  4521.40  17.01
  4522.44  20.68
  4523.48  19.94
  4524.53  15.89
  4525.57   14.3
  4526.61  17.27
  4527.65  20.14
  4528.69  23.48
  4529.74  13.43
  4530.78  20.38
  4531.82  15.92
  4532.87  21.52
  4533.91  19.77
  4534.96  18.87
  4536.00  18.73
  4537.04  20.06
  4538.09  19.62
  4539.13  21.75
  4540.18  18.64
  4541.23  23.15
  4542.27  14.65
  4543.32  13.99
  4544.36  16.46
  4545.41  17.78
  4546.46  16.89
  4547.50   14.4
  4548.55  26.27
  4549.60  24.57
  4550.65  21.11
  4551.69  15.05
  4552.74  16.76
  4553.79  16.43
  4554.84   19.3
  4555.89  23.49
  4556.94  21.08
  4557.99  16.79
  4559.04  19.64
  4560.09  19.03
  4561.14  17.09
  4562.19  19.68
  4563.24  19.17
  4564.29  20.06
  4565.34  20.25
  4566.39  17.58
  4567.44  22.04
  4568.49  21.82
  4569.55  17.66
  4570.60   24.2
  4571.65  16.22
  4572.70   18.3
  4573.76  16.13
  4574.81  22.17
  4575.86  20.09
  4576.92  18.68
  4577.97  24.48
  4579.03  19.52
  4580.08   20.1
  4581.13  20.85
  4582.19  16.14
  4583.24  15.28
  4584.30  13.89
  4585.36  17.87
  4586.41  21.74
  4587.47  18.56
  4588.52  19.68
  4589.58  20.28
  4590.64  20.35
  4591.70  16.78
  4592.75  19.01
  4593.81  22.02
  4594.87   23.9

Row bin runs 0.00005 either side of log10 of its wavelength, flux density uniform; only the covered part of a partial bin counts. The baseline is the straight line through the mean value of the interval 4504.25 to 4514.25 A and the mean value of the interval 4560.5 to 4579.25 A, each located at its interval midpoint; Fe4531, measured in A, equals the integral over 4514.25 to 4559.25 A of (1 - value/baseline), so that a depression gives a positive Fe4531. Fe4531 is 2.3 A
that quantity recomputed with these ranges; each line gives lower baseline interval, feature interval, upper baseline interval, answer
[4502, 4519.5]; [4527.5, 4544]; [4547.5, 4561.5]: 0.6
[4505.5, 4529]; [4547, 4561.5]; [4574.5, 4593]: -0.3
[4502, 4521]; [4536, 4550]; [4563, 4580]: 0.5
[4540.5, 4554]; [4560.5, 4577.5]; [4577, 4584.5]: -0.7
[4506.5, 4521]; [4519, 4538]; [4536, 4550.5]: 0.6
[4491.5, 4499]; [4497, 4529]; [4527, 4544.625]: -0.7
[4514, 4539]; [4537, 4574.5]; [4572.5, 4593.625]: -0.4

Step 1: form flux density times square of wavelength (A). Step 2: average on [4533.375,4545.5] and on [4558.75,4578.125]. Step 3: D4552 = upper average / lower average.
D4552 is 1.06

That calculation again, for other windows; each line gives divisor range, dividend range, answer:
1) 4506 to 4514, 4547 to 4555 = 1.03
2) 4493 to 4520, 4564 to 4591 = 1.04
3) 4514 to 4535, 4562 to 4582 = 1.10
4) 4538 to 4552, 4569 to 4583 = 1.04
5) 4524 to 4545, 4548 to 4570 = 1.09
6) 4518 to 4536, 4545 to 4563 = 1.06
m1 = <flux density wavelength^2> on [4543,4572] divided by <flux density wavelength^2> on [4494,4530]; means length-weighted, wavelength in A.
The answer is 1.0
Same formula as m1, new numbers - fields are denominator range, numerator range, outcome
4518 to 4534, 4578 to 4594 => 1.07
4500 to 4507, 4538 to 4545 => 0.88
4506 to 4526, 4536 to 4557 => 1.04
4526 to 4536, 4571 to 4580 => 1.05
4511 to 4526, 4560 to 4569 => 1.08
